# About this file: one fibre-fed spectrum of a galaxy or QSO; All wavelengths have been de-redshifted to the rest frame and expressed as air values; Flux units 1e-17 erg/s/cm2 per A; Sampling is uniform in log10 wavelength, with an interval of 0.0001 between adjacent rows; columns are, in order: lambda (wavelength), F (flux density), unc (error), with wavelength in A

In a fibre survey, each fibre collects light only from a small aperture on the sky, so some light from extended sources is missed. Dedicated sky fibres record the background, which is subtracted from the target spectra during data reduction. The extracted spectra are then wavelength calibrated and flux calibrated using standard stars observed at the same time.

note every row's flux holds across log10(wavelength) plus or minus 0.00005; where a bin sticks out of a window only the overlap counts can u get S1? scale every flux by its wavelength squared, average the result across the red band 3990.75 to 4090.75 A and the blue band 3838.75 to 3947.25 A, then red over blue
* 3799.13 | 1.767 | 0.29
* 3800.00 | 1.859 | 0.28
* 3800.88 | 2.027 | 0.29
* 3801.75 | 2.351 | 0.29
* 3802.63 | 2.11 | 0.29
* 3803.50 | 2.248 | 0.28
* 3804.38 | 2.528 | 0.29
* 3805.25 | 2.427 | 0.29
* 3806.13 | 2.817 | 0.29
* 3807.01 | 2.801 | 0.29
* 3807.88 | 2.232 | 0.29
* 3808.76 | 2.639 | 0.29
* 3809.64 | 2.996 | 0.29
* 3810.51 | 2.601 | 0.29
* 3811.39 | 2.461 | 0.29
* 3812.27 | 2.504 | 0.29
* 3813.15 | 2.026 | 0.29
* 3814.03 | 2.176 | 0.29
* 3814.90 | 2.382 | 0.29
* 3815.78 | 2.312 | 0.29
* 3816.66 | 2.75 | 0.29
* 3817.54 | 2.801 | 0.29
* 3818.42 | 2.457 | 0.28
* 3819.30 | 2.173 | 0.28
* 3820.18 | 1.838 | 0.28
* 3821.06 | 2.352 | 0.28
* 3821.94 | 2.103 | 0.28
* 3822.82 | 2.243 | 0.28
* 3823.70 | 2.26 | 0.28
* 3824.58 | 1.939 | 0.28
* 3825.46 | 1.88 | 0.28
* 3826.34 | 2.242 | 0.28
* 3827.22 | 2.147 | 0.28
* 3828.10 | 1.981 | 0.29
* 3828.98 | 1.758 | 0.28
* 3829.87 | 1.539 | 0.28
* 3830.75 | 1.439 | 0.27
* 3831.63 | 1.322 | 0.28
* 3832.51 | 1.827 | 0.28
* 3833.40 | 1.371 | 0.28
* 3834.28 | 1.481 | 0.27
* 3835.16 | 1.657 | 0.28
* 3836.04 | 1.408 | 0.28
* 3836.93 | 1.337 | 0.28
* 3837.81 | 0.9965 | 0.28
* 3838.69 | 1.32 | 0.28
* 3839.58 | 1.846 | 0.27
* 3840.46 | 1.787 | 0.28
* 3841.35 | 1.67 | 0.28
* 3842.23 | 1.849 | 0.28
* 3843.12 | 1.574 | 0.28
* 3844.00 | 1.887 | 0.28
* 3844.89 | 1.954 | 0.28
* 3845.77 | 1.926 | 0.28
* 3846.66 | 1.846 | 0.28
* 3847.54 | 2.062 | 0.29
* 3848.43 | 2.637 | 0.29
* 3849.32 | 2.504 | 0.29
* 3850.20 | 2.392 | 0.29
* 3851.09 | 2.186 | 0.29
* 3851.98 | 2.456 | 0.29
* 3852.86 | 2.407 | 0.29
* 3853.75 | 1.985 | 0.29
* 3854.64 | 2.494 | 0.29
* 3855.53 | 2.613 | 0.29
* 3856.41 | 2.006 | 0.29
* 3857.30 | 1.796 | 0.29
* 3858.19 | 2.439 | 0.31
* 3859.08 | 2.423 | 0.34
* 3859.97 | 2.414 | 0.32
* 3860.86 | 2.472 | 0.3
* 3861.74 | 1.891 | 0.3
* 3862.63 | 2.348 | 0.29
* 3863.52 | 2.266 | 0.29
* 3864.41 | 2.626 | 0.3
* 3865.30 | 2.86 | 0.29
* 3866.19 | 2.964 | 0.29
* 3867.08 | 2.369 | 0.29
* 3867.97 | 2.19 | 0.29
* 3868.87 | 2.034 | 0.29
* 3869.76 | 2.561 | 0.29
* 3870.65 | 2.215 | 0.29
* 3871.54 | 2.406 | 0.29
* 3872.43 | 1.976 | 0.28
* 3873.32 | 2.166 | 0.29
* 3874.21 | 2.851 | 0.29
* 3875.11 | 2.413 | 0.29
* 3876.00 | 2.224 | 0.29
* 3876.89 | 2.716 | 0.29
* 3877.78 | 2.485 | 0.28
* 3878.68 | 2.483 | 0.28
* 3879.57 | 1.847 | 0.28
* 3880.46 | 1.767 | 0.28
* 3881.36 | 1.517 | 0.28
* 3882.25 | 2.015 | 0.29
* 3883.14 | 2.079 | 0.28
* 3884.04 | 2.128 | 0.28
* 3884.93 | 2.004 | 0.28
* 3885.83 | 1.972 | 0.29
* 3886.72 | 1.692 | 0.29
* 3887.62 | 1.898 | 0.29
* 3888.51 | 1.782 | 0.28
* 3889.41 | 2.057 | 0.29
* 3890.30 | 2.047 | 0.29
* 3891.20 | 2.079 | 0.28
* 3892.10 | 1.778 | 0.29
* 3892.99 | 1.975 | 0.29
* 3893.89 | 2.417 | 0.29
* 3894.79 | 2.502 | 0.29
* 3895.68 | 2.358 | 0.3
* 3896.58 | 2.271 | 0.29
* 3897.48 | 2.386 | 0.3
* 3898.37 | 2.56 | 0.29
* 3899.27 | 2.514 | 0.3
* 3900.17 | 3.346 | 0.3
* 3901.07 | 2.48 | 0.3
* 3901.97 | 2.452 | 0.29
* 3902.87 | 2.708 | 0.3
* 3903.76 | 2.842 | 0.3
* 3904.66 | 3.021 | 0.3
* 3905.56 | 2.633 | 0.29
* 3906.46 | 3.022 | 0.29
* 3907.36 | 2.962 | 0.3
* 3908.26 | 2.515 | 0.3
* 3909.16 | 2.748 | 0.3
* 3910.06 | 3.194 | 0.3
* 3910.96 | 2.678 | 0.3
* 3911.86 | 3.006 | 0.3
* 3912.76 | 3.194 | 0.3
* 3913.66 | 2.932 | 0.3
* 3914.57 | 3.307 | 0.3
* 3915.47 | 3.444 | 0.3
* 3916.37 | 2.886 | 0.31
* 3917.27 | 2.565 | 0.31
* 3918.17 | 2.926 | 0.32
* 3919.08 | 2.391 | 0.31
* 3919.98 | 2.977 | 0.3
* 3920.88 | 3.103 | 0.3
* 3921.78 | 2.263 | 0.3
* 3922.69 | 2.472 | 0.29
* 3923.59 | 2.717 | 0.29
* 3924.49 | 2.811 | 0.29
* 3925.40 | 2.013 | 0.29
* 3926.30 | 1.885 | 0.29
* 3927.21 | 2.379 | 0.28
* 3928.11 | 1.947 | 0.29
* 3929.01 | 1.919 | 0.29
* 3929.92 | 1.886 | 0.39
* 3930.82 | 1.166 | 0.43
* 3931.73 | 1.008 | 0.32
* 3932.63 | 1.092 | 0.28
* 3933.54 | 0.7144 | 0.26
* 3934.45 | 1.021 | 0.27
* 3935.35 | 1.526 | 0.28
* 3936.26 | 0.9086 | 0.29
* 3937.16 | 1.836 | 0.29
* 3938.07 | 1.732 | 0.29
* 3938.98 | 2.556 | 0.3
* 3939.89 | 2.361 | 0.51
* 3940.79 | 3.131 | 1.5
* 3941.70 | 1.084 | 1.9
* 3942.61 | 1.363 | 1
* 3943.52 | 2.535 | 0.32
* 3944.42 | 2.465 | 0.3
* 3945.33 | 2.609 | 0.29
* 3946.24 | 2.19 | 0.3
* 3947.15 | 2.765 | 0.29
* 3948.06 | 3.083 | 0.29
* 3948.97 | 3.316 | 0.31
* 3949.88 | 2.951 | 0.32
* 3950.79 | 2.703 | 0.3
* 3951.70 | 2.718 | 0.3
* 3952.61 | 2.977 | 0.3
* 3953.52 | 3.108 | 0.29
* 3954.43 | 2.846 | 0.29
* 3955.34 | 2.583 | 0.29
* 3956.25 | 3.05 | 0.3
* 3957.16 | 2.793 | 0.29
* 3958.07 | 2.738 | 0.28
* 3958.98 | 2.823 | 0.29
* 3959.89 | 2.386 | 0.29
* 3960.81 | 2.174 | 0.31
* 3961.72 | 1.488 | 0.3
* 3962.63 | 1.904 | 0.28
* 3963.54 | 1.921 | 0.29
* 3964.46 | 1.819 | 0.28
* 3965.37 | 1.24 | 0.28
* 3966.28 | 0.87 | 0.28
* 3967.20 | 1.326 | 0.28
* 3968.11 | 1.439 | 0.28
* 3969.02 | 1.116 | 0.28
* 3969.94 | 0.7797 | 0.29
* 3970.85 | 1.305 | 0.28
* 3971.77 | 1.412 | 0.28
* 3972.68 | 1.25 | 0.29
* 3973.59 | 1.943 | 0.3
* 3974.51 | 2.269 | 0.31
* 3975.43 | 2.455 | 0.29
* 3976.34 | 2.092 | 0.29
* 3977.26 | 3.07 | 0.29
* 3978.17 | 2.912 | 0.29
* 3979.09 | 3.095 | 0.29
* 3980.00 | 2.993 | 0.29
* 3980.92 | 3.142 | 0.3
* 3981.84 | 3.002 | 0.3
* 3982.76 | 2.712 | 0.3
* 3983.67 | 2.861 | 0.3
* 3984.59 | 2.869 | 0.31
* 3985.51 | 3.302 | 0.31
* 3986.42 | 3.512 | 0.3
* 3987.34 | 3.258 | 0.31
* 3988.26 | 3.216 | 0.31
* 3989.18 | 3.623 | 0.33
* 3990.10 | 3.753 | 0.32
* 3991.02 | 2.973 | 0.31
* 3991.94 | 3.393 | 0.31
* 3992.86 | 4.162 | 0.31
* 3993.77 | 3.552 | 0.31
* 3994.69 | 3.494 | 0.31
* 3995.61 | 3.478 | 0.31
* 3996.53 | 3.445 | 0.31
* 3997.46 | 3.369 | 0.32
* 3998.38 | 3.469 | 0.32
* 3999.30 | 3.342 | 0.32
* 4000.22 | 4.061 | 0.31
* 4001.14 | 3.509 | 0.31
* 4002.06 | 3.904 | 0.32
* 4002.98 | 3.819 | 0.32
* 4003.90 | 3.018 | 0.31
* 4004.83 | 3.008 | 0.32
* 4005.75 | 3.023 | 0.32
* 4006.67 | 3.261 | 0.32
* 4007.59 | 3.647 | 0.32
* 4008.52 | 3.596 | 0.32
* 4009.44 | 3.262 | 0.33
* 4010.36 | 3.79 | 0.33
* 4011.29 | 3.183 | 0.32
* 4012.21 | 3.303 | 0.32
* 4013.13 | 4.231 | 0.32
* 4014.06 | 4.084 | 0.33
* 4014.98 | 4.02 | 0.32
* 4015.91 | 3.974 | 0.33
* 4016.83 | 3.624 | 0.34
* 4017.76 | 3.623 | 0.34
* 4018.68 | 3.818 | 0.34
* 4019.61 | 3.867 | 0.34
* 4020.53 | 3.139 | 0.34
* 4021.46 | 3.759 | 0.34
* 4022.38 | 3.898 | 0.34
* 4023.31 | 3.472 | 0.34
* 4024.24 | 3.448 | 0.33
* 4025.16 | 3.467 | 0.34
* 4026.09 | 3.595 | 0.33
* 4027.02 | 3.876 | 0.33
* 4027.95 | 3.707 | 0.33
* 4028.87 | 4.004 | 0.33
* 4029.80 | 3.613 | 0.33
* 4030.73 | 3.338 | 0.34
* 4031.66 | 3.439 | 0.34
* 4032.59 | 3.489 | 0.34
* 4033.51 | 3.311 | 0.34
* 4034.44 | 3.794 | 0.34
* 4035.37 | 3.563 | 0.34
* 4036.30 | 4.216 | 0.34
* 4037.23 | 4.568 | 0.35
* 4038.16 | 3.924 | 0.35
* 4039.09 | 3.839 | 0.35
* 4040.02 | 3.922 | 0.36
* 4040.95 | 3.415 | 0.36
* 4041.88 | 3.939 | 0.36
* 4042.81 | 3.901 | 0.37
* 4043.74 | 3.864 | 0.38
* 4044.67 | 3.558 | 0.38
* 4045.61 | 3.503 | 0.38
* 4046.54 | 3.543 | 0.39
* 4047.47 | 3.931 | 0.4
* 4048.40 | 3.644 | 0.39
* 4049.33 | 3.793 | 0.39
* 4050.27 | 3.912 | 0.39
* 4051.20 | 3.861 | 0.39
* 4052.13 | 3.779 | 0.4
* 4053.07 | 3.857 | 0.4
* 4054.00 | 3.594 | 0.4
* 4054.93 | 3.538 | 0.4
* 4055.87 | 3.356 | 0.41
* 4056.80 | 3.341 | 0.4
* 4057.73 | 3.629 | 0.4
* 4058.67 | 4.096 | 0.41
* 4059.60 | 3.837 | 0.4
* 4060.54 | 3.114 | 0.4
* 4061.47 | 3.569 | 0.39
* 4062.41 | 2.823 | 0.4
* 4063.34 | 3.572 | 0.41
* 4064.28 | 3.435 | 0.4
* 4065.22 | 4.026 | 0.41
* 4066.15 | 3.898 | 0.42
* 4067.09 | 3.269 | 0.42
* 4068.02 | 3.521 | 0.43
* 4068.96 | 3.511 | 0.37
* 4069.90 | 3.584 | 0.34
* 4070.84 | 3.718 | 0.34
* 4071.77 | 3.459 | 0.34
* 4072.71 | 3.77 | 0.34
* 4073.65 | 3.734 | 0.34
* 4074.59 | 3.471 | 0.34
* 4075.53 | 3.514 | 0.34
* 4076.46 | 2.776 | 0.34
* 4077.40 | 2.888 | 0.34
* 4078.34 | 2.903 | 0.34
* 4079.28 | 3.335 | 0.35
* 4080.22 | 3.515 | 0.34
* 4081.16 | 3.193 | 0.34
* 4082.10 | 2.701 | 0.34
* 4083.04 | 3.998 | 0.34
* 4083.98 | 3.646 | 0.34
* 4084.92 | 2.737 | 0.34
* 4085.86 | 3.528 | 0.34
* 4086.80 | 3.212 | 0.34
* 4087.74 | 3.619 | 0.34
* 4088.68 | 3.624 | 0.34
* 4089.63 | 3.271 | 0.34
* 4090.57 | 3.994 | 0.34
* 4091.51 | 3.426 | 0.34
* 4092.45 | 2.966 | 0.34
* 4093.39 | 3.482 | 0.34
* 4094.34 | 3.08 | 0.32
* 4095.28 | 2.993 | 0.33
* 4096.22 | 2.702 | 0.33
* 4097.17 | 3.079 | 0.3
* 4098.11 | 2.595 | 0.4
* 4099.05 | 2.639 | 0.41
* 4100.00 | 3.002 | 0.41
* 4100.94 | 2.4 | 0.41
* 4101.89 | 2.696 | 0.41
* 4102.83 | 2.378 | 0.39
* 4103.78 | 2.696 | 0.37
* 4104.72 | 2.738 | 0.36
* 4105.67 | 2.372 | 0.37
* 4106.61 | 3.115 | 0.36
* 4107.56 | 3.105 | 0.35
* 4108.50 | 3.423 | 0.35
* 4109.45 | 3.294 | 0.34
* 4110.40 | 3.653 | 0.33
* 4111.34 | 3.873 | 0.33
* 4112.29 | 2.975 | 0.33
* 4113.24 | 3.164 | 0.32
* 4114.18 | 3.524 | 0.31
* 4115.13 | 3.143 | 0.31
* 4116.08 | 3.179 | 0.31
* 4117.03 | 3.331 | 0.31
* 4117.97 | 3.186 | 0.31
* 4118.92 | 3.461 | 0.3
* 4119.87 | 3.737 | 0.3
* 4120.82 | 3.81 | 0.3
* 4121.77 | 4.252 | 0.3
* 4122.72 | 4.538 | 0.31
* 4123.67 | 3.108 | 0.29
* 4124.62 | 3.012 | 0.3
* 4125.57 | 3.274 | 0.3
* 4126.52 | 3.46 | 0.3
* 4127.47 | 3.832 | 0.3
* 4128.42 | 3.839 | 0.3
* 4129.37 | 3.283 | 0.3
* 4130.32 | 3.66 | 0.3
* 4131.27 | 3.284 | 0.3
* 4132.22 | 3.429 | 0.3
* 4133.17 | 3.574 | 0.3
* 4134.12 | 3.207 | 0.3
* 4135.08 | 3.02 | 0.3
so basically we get 1.70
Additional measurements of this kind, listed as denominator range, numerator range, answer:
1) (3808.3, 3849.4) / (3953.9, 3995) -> 1.35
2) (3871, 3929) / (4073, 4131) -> 1.47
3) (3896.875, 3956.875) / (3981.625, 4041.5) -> 1.51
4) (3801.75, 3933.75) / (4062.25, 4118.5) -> 1.61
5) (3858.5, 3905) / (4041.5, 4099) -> 1.65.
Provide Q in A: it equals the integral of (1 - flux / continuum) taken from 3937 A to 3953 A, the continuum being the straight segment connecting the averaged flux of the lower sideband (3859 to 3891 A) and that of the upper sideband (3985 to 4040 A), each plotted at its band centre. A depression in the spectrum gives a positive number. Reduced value 2.5 A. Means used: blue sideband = 2.22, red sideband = 3.6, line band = 2.47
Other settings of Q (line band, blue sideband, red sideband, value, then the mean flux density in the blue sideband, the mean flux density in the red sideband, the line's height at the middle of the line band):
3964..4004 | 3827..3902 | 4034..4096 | 3.02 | 2.11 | 3.55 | 2.97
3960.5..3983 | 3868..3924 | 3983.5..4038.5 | 8.62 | 2.47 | 3.58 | 3.2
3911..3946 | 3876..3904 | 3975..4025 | 5.32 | 2.23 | 3.41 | 2.64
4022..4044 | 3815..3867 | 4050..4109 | -4.77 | 2.07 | 3.31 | 3.07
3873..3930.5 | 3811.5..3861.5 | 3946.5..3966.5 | -4.20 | 2.03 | 2.48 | 2.28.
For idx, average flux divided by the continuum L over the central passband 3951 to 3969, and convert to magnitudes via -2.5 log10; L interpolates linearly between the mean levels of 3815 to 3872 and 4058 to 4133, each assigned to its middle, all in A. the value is 0.203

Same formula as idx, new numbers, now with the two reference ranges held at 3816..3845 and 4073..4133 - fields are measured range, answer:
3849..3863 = -0.16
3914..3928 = -0.15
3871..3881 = -0.10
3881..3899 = 0.04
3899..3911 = -0.24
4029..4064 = -0.23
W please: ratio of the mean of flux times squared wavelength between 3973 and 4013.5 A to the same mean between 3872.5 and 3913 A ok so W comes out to 1.4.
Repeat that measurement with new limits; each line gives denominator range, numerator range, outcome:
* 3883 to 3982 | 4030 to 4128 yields 1.60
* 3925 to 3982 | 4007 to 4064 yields 1.81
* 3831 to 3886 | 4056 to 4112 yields 1.75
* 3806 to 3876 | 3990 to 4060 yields 1.86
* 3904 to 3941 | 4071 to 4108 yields 1.45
